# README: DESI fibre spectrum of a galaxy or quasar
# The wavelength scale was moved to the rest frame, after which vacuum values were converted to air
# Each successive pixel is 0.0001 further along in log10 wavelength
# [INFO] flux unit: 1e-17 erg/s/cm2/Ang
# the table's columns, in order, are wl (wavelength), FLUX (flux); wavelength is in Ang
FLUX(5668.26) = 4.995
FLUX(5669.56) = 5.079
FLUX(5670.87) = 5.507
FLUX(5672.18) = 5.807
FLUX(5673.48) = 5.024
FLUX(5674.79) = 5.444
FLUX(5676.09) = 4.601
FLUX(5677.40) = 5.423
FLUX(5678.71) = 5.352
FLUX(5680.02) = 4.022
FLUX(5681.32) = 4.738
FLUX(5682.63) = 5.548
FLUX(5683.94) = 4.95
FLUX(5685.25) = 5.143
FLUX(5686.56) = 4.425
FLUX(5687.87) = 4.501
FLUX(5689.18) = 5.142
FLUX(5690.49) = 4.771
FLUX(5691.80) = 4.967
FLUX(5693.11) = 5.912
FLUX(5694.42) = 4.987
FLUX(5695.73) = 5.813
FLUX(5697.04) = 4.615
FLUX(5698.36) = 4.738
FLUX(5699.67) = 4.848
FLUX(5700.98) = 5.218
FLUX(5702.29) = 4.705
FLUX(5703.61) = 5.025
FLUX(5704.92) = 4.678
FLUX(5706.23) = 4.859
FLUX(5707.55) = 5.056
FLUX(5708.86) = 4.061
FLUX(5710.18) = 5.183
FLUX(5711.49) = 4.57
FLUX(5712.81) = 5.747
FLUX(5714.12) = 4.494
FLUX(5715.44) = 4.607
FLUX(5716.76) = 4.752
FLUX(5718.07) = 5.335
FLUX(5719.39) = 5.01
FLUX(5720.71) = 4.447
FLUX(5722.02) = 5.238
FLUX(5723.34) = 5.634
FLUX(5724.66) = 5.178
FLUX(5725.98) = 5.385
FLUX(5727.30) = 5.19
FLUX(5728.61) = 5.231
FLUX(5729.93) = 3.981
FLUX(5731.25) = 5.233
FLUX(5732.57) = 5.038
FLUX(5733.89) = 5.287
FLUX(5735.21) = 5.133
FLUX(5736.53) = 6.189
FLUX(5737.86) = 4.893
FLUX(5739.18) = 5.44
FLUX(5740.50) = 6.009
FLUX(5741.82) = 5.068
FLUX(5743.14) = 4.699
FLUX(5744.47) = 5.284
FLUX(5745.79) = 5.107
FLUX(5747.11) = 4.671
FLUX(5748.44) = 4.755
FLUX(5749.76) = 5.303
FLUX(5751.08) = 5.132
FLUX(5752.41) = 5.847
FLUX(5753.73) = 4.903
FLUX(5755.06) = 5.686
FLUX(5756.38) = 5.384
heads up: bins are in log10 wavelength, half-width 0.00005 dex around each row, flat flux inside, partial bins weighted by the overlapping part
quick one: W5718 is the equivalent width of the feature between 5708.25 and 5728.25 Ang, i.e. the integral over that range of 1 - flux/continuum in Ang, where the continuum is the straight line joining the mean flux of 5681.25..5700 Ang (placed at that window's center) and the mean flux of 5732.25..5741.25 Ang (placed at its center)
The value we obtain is 1.0 Ang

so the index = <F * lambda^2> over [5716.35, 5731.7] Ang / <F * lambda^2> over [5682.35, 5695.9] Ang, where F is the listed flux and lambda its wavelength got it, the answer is 1.0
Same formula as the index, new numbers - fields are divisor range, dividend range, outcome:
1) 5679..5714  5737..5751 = 1.06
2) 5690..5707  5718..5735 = 1.02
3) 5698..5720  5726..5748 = 1.07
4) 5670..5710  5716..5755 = 1.05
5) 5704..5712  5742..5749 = 1.05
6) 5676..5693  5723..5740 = 1.07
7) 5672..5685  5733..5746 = 1.07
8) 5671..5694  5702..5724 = 0.98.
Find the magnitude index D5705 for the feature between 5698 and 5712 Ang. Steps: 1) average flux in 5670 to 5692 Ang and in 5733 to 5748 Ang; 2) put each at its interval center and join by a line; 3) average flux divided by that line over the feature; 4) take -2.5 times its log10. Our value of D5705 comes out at 0.06 mag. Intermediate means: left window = 5.02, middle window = 4.82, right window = 5.24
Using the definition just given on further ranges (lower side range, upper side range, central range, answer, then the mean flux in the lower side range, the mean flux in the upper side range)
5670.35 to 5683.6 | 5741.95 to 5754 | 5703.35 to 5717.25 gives 0.065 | 5.14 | 5.08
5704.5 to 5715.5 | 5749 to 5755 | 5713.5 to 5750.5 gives -0.002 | 4.82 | 5.33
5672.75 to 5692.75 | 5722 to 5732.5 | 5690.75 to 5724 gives 0.015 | 4.96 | 5.12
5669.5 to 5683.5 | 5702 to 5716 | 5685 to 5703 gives -0.003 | 5.14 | 4.82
